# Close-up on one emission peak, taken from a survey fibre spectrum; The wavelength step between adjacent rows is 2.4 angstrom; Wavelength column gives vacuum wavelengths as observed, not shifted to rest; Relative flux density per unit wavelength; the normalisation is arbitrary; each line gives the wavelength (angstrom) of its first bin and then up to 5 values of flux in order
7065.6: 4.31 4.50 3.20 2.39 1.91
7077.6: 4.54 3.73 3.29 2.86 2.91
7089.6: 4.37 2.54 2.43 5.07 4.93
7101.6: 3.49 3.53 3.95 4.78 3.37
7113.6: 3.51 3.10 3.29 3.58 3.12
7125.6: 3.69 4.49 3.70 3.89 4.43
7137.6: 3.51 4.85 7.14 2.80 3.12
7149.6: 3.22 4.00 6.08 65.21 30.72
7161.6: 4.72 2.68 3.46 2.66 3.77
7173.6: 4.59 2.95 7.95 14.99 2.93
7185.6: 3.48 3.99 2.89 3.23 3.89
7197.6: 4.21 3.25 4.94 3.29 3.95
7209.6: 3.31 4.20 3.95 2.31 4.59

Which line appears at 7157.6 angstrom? Halpha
